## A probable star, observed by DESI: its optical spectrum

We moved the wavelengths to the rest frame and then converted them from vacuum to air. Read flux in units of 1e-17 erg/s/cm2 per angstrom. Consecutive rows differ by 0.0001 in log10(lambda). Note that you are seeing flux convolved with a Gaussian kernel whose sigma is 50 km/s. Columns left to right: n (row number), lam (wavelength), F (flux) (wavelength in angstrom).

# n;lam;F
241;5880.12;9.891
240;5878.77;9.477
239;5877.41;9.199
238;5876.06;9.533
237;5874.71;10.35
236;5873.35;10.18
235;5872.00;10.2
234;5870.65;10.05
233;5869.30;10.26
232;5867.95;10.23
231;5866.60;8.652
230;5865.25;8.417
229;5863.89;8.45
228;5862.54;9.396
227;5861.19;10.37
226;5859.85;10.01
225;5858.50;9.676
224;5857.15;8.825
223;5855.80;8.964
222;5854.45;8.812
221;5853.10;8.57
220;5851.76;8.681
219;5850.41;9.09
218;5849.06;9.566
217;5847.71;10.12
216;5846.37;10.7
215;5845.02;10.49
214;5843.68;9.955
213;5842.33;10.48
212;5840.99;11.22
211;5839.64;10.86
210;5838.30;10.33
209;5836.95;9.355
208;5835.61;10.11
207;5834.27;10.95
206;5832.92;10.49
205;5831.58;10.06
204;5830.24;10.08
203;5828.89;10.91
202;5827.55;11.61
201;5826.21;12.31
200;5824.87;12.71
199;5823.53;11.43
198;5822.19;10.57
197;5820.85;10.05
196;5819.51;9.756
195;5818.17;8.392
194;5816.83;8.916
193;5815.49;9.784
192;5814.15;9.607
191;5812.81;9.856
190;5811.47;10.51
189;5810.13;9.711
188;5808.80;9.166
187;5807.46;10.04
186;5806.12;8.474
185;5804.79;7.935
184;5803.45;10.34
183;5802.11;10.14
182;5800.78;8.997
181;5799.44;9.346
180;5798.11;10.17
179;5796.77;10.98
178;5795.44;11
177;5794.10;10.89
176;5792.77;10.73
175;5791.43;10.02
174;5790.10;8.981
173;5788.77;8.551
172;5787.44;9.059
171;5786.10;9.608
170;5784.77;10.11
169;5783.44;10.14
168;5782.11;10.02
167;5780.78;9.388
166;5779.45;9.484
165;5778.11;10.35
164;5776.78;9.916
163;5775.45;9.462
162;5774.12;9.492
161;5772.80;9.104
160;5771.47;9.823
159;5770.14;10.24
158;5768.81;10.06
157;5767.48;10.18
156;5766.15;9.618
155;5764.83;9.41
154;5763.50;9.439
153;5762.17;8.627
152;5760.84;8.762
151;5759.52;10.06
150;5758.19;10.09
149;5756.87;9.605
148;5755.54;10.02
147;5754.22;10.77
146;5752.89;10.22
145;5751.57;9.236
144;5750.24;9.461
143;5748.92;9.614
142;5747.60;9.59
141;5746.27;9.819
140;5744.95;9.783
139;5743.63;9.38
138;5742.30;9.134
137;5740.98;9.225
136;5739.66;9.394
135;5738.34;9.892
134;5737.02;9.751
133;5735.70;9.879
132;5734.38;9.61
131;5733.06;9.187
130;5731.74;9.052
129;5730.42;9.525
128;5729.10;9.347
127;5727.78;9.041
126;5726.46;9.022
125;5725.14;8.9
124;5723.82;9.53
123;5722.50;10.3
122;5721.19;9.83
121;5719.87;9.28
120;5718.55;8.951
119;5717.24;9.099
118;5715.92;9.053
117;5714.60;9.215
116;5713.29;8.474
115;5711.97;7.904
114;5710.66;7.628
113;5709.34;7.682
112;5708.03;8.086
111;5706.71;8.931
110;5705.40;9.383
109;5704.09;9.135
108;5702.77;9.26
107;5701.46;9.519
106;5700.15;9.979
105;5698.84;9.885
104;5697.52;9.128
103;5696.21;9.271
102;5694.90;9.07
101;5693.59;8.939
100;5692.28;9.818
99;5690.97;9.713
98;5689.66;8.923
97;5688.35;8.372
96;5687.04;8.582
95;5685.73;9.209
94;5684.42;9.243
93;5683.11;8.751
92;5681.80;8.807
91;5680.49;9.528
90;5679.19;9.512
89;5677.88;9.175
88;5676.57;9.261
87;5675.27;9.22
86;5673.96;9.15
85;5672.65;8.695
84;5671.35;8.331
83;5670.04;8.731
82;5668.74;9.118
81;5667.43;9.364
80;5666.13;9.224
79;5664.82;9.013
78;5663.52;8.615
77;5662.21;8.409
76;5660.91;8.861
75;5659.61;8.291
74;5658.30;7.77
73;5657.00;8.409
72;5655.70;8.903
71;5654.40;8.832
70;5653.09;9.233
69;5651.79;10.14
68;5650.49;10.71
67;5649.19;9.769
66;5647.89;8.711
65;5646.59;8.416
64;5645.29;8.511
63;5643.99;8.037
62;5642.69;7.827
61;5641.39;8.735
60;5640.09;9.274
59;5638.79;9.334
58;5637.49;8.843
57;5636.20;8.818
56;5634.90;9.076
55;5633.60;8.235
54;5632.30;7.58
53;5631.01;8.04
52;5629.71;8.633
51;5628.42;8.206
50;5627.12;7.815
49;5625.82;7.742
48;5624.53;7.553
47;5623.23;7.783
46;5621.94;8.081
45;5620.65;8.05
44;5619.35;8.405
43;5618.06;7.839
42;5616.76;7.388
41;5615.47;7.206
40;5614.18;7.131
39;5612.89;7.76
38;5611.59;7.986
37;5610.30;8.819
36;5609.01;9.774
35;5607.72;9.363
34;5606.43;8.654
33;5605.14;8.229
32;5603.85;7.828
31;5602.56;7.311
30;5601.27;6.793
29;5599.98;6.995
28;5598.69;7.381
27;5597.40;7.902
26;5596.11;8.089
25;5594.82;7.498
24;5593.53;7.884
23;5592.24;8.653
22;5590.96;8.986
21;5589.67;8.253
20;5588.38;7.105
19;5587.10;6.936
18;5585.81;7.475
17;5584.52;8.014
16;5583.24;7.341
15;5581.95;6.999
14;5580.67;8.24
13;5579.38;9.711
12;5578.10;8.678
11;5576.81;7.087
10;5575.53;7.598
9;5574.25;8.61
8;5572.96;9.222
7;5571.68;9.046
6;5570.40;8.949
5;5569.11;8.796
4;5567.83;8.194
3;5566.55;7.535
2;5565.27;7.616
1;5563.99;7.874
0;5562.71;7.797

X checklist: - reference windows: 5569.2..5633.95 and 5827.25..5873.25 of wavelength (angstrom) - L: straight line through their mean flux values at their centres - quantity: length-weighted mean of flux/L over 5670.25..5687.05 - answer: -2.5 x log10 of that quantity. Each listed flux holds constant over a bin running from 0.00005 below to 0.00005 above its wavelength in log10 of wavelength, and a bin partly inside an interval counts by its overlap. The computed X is -0.06 mag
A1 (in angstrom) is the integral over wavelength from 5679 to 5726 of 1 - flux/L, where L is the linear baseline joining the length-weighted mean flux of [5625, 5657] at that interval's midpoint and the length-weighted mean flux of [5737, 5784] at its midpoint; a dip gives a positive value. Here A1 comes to 0.68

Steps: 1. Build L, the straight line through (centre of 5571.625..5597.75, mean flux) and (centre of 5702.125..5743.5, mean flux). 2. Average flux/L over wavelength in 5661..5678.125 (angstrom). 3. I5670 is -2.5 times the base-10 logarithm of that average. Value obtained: -0.03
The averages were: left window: 8.04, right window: 9.12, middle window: 8.94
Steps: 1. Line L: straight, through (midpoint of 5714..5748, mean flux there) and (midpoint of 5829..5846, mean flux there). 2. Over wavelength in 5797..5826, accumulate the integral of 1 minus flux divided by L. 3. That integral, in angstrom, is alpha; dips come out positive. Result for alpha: 0.8 angstrom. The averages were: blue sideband 9.41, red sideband 10.4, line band 9.86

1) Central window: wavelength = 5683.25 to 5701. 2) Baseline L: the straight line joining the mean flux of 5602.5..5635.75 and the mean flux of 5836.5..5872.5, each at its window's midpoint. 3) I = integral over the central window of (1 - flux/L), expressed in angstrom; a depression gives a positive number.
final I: -1.3 angstrom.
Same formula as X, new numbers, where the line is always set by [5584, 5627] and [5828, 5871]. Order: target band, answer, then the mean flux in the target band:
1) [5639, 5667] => -0.07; 8.85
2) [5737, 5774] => -0.07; 9.65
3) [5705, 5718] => 0.03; 8.53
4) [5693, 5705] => -0.09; 9.36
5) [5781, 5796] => -0.06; 9.9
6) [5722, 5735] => -0.06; 9.33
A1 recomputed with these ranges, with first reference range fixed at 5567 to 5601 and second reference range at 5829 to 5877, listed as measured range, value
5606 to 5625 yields 0.30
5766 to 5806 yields -1.75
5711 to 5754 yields -1.62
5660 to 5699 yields -1.67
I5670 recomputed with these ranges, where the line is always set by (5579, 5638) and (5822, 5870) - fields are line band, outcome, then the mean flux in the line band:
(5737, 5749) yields -0.04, 9.55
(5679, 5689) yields -0.04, 8.98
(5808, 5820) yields 0.03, 9.52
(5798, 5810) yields 0.04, 9.39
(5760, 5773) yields -0.02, 9.55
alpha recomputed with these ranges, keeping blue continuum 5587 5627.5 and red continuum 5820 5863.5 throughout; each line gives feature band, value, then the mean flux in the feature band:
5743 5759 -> -0.83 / 9.8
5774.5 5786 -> -0.28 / 9.84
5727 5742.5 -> -0.45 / 9.43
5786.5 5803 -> -0.28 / 9.9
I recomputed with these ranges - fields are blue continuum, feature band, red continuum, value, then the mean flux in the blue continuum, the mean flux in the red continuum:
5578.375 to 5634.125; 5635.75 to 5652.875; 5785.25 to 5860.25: -1.5 angstrom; 7.95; 9.96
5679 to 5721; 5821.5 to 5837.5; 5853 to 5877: -2.5 angstrom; 9.01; 9.52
